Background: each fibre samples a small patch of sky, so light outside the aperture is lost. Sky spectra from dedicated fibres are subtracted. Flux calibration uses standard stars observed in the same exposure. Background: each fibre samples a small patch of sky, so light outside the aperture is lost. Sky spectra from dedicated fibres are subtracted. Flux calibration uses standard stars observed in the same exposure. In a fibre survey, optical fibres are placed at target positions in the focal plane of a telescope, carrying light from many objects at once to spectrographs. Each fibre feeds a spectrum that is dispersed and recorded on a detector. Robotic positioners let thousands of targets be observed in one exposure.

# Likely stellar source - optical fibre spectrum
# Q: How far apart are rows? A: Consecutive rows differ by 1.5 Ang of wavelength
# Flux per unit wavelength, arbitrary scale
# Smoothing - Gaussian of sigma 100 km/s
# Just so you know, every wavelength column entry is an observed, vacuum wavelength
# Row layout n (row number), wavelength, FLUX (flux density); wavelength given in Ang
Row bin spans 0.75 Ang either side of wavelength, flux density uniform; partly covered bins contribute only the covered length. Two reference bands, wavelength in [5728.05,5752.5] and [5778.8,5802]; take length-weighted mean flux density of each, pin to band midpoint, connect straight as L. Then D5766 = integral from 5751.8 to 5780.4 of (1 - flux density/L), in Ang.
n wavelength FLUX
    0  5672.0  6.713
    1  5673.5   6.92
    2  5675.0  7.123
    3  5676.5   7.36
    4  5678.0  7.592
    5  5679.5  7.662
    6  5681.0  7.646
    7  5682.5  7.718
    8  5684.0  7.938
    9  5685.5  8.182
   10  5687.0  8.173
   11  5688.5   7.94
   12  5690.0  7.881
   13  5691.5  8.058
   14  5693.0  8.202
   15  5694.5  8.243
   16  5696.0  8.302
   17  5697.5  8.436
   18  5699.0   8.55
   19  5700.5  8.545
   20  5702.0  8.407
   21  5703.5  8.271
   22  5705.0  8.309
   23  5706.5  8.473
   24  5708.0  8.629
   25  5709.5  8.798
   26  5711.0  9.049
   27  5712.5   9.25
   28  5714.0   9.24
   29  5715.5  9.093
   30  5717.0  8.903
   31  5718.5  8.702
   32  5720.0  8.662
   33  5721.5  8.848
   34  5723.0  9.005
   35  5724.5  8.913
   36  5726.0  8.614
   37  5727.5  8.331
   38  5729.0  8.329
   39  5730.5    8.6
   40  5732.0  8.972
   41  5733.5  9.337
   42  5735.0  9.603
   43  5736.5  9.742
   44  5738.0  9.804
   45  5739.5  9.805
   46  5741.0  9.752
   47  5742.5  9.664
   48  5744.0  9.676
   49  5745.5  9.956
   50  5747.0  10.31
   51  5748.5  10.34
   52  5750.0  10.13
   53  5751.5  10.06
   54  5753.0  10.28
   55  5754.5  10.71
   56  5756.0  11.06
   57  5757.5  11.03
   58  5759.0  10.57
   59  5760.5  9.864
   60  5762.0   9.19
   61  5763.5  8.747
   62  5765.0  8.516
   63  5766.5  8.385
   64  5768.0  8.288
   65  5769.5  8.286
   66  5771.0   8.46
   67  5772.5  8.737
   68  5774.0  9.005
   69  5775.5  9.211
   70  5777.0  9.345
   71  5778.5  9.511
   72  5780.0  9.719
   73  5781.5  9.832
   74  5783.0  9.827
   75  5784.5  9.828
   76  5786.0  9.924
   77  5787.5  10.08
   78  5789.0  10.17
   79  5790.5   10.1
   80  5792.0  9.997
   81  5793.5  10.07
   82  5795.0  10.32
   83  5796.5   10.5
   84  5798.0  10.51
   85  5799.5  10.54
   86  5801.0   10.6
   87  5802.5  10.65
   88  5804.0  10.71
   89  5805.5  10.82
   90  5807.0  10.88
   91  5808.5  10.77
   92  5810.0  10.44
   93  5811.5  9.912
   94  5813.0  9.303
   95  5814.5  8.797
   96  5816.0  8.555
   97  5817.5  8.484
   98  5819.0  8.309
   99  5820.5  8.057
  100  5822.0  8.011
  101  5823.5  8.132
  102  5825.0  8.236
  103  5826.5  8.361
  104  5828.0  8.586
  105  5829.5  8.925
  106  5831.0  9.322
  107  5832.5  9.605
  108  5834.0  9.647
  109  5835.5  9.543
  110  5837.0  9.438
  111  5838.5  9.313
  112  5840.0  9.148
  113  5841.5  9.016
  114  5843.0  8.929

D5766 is 1.3 Ang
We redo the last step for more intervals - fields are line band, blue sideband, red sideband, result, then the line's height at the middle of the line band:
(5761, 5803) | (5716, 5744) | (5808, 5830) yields -3.0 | 8.95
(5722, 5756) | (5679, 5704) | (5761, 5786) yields -3.4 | 8.69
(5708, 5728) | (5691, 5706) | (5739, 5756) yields 0.4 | 9.04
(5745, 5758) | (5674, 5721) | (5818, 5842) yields -2.9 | 8.52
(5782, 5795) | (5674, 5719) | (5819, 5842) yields -2.0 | 8.68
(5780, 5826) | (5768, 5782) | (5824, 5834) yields -3.9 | 8.97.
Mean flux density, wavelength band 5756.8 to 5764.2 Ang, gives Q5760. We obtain 9.88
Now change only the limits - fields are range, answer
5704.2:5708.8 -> 8.47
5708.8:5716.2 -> 9.09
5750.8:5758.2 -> 10.6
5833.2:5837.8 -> 9.54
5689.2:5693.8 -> 8.05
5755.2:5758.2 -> 11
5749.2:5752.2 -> 10.1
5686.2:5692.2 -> 8.01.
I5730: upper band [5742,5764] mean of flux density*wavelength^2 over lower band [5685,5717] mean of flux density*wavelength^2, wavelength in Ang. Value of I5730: 1.2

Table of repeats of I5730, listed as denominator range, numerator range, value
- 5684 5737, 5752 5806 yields 1.16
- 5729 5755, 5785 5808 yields 1.09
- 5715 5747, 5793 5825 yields 1.08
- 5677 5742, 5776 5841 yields 1.15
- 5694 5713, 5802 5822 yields 1.16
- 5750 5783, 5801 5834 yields 1.00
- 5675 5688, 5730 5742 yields 1.25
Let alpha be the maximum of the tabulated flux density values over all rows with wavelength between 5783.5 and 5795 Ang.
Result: 10.32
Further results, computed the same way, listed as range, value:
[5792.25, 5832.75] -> 10.88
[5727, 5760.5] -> 11.06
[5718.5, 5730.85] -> 9.005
